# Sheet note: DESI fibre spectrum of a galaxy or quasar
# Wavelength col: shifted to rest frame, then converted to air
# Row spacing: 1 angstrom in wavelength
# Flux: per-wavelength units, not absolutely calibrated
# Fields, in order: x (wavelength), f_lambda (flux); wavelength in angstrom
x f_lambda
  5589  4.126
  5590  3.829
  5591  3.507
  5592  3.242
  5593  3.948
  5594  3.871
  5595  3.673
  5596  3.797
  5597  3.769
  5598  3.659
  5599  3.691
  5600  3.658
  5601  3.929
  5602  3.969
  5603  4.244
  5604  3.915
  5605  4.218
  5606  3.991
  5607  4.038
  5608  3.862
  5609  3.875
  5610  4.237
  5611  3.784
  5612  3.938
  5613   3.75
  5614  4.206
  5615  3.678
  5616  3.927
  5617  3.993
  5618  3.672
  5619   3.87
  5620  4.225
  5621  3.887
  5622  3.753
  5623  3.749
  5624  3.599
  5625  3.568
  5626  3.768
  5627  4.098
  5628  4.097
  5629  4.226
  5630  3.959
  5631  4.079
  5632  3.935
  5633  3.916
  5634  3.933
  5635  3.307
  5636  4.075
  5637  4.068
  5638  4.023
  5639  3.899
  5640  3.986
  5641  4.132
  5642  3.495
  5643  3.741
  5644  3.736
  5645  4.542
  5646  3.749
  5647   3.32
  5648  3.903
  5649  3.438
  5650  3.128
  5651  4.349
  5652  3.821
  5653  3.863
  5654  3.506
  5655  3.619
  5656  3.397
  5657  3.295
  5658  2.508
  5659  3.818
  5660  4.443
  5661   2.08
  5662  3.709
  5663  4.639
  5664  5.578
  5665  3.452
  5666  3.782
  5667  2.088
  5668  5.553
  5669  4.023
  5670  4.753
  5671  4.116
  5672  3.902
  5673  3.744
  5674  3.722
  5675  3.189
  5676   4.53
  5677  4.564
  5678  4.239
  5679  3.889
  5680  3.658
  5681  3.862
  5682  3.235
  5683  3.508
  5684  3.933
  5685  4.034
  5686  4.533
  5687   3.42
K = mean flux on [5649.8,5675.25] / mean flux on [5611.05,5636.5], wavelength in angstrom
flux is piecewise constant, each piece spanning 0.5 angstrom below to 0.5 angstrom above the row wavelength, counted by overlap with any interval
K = 1.0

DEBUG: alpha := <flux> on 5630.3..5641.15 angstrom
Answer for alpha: 3.94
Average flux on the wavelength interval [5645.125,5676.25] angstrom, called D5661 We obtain 3.78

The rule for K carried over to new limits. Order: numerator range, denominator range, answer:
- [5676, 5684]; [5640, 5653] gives 1.03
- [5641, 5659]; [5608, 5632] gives 0.93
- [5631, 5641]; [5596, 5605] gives 1.01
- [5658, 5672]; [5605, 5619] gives 1.00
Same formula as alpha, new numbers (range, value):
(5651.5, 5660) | 3.54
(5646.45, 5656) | 3.65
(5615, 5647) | 3.89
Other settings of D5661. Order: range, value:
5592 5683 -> 3.85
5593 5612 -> 3.9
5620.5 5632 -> 3.89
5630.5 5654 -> 3.84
